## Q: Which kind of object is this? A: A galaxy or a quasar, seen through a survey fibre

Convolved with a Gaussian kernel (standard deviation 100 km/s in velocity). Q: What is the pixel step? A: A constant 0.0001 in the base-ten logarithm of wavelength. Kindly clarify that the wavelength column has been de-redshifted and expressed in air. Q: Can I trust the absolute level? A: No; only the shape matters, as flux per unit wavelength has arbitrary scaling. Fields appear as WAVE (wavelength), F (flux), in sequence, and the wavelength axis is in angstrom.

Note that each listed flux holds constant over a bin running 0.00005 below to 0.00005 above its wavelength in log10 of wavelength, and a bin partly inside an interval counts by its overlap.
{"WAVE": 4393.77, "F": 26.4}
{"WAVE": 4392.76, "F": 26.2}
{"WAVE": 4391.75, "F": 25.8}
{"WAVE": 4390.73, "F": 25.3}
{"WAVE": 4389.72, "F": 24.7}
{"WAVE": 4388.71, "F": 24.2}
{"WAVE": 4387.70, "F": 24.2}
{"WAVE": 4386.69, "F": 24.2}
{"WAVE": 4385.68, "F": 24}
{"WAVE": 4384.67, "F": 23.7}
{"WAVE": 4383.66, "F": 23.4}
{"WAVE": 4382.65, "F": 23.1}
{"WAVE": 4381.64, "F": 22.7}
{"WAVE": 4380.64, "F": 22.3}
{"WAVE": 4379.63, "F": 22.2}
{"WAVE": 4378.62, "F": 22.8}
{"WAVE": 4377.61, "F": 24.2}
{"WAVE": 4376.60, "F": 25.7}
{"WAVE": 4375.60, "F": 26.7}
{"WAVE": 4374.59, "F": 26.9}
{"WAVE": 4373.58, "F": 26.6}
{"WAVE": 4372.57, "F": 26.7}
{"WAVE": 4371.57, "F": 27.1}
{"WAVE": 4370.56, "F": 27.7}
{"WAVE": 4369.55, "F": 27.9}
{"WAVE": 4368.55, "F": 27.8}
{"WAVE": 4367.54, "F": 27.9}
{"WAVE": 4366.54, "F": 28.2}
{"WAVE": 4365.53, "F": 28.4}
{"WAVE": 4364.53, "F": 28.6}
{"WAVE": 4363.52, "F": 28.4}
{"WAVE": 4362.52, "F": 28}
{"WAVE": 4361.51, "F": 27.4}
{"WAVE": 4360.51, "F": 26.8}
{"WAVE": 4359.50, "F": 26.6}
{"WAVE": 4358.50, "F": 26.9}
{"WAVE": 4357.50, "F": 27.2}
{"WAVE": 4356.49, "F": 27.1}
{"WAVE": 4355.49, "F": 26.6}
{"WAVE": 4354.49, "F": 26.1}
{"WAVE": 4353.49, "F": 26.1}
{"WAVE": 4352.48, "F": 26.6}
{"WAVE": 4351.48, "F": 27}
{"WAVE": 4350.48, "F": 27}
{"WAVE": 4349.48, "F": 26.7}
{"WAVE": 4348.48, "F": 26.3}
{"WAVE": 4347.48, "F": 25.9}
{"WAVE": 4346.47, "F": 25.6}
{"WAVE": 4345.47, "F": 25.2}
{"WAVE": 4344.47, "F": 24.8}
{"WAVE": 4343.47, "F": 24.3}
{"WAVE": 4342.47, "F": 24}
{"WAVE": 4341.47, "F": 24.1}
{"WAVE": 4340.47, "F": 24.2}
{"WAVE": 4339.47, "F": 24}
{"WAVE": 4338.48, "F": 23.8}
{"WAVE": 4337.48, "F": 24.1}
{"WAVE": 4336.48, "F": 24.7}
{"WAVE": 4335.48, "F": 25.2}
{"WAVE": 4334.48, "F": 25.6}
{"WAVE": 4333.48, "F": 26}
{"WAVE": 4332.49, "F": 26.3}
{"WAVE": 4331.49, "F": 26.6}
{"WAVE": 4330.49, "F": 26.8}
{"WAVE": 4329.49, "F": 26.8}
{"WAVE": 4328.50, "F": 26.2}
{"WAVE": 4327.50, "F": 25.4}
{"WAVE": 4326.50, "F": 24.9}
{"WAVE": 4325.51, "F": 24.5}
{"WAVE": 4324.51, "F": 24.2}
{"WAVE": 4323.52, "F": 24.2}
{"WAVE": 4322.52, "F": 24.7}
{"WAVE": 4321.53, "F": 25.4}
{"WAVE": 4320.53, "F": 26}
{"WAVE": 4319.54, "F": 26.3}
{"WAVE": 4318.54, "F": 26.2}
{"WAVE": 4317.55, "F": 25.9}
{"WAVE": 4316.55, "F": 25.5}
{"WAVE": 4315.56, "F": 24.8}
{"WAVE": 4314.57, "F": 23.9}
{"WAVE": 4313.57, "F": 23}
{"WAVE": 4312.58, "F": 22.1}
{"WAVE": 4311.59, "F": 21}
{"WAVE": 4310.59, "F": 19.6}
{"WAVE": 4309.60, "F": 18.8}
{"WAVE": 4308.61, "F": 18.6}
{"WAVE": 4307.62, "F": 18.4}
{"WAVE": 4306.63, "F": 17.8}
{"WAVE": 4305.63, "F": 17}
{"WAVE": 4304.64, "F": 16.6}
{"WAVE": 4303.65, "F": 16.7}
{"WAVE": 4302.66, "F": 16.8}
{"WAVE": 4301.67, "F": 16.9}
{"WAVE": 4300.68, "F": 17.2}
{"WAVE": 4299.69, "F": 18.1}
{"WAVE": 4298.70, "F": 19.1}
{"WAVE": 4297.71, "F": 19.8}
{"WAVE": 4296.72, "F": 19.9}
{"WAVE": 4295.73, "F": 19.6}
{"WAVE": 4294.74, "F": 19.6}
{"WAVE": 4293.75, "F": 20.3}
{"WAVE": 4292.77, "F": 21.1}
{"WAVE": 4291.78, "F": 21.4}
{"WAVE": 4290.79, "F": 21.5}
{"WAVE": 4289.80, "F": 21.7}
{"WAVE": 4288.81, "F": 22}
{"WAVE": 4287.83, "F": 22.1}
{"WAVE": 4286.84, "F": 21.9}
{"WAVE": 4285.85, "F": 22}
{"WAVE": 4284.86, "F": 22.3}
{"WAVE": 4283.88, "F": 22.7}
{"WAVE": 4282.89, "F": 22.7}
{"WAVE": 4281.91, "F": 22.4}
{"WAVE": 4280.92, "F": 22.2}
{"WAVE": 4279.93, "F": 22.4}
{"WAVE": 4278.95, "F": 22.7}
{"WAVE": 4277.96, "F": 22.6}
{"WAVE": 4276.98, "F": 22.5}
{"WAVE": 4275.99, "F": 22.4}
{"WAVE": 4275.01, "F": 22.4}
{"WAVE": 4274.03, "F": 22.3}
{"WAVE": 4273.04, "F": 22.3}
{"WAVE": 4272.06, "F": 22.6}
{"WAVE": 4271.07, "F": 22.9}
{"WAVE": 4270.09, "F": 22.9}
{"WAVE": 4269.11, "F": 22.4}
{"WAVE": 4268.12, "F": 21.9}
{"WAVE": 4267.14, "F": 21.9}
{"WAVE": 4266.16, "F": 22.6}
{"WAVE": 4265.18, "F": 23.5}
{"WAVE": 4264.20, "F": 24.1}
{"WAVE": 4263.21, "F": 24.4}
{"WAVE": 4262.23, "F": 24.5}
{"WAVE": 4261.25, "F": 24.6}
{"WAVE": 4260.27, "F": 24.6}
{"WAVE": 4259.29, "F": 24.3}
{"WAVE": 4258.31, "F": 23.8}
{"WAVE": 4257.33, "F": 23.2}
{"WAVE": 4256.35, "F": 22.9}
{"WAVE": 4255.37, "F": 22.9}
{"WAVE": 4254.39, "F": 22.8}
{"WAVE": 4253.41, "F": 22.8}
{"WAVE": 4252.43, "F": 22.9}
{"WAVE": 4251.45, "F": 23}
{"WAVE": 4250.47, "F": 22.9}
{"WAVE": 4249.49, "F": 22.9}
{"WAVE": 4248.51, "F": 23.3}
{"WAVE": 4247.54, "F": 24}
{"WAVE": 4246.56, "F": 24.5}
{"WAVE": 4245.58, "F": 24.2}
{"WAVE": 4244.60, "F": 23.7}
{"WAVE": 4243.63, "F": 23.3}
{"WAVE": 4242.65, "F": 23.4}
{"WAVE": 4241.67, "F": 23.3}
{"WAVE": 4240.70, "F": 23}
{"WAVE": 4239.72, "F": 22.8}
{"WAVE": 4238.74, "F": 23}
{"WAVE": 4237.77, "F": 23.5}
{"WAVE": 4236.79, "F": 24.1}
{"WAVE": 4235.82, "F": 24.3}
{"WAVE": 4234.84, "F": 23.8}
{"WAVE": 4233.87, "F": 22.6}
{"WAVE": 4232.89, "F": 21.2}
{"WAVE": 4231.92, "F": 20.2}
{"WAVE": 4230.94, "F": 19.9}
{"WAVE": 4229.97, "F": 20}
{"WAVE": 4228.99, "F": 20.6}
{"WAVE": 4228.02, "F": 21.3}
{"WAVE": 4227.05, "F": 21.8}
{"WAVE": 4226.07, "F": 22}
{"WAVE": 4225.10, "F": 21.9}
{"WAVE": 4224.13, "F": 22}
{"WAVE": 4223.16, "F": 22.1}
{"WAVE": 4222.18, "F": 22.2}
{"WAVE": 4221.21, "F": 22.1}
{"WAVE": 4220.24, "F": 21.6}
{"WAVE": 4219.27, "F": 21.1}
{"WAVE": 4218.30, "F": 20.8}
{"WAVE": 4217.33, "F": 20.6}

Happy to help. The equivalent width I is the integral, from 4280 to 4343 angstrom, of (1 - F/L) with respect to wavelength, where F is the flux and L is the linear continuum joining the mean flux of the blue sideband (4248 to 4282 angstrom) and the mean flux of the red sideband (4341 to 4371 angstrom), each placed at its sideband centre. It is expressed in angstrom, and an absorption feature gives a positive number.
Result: 6.3 angstrom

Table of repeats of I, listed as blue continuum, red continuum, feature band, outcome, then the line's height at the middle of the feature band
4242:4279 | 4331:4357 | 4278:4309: 5.1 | 24.1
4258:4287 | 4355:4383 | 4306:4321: 1.2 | 24.4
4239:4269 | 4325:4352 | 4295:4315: 4.5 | 24.6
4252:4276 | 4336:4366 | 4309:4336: 0.5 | 25.1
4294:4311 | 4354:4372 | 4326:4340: -1.6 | 22.9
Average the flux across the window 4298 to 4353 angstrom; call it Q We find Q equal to 23.4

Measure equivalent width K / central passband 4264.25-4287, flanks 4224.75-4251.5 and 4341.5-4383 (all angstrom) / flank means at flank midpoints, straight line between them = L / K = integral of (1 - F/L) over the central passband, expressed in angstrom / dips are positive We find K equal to 1.2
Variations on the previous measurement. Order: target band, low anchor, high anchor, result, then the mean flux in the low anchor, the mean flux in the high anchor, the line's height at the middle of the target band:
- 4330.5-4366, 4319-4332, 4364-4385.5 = -0.6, 25.5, 25.7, 25.6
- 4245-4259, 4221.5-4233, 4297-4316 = -1.8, 21.3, 19.3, 20.7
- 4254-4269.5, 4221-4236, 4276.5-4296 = -1.2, 21.7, 21.8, 21.8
